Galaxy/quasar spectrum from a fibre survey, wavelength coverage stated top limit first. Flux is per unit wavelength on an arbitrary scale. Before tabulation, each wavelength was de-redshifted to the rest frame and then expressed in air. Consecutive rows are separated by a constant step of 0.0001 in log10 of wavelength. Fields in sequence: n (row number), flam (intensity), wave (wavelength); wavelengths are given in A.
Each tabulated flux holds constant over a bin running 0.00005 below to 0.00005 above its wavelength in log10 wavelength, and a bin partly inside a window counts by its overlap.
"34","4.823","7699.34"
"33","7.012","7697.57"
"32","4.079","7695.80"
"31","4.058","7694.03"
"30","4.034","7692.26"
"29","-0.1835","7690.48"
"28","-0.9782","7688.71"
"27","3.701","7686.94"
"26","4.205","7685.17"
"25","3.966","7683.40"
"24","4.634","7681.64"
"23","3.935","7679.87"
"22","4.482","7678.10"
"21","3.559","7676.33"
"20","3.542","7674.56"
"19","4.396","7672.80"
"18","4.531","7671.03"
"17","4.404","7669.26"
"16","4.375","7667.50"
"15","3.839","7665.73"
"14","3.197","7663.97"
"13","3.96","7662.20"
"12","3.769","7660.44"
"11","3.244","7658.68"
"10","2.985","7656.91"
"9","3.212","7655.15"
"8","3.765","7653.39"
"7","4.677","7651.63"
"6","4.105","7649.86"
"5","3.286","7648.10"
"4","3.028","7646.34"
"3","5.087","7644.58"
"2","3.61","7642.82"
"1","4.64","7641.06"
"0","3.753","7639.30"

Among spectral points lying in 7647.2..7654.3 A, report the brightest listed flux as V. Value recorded 4.677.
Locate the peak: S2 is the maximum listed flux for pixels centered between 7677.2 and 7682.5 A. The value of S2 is 4.634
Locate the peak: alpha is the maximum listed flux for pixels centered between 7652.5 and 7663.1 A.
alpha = 3.96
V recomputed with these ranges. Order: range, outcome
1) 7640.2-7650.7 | 5.087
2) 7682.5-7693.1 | 4.205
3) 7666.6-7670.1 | 4.404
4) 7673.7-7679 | 4.482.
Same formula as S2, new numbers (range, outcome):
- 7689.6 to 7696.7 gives 4.079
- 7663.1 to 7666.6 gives 3.839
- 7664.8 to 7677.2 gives 4.531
